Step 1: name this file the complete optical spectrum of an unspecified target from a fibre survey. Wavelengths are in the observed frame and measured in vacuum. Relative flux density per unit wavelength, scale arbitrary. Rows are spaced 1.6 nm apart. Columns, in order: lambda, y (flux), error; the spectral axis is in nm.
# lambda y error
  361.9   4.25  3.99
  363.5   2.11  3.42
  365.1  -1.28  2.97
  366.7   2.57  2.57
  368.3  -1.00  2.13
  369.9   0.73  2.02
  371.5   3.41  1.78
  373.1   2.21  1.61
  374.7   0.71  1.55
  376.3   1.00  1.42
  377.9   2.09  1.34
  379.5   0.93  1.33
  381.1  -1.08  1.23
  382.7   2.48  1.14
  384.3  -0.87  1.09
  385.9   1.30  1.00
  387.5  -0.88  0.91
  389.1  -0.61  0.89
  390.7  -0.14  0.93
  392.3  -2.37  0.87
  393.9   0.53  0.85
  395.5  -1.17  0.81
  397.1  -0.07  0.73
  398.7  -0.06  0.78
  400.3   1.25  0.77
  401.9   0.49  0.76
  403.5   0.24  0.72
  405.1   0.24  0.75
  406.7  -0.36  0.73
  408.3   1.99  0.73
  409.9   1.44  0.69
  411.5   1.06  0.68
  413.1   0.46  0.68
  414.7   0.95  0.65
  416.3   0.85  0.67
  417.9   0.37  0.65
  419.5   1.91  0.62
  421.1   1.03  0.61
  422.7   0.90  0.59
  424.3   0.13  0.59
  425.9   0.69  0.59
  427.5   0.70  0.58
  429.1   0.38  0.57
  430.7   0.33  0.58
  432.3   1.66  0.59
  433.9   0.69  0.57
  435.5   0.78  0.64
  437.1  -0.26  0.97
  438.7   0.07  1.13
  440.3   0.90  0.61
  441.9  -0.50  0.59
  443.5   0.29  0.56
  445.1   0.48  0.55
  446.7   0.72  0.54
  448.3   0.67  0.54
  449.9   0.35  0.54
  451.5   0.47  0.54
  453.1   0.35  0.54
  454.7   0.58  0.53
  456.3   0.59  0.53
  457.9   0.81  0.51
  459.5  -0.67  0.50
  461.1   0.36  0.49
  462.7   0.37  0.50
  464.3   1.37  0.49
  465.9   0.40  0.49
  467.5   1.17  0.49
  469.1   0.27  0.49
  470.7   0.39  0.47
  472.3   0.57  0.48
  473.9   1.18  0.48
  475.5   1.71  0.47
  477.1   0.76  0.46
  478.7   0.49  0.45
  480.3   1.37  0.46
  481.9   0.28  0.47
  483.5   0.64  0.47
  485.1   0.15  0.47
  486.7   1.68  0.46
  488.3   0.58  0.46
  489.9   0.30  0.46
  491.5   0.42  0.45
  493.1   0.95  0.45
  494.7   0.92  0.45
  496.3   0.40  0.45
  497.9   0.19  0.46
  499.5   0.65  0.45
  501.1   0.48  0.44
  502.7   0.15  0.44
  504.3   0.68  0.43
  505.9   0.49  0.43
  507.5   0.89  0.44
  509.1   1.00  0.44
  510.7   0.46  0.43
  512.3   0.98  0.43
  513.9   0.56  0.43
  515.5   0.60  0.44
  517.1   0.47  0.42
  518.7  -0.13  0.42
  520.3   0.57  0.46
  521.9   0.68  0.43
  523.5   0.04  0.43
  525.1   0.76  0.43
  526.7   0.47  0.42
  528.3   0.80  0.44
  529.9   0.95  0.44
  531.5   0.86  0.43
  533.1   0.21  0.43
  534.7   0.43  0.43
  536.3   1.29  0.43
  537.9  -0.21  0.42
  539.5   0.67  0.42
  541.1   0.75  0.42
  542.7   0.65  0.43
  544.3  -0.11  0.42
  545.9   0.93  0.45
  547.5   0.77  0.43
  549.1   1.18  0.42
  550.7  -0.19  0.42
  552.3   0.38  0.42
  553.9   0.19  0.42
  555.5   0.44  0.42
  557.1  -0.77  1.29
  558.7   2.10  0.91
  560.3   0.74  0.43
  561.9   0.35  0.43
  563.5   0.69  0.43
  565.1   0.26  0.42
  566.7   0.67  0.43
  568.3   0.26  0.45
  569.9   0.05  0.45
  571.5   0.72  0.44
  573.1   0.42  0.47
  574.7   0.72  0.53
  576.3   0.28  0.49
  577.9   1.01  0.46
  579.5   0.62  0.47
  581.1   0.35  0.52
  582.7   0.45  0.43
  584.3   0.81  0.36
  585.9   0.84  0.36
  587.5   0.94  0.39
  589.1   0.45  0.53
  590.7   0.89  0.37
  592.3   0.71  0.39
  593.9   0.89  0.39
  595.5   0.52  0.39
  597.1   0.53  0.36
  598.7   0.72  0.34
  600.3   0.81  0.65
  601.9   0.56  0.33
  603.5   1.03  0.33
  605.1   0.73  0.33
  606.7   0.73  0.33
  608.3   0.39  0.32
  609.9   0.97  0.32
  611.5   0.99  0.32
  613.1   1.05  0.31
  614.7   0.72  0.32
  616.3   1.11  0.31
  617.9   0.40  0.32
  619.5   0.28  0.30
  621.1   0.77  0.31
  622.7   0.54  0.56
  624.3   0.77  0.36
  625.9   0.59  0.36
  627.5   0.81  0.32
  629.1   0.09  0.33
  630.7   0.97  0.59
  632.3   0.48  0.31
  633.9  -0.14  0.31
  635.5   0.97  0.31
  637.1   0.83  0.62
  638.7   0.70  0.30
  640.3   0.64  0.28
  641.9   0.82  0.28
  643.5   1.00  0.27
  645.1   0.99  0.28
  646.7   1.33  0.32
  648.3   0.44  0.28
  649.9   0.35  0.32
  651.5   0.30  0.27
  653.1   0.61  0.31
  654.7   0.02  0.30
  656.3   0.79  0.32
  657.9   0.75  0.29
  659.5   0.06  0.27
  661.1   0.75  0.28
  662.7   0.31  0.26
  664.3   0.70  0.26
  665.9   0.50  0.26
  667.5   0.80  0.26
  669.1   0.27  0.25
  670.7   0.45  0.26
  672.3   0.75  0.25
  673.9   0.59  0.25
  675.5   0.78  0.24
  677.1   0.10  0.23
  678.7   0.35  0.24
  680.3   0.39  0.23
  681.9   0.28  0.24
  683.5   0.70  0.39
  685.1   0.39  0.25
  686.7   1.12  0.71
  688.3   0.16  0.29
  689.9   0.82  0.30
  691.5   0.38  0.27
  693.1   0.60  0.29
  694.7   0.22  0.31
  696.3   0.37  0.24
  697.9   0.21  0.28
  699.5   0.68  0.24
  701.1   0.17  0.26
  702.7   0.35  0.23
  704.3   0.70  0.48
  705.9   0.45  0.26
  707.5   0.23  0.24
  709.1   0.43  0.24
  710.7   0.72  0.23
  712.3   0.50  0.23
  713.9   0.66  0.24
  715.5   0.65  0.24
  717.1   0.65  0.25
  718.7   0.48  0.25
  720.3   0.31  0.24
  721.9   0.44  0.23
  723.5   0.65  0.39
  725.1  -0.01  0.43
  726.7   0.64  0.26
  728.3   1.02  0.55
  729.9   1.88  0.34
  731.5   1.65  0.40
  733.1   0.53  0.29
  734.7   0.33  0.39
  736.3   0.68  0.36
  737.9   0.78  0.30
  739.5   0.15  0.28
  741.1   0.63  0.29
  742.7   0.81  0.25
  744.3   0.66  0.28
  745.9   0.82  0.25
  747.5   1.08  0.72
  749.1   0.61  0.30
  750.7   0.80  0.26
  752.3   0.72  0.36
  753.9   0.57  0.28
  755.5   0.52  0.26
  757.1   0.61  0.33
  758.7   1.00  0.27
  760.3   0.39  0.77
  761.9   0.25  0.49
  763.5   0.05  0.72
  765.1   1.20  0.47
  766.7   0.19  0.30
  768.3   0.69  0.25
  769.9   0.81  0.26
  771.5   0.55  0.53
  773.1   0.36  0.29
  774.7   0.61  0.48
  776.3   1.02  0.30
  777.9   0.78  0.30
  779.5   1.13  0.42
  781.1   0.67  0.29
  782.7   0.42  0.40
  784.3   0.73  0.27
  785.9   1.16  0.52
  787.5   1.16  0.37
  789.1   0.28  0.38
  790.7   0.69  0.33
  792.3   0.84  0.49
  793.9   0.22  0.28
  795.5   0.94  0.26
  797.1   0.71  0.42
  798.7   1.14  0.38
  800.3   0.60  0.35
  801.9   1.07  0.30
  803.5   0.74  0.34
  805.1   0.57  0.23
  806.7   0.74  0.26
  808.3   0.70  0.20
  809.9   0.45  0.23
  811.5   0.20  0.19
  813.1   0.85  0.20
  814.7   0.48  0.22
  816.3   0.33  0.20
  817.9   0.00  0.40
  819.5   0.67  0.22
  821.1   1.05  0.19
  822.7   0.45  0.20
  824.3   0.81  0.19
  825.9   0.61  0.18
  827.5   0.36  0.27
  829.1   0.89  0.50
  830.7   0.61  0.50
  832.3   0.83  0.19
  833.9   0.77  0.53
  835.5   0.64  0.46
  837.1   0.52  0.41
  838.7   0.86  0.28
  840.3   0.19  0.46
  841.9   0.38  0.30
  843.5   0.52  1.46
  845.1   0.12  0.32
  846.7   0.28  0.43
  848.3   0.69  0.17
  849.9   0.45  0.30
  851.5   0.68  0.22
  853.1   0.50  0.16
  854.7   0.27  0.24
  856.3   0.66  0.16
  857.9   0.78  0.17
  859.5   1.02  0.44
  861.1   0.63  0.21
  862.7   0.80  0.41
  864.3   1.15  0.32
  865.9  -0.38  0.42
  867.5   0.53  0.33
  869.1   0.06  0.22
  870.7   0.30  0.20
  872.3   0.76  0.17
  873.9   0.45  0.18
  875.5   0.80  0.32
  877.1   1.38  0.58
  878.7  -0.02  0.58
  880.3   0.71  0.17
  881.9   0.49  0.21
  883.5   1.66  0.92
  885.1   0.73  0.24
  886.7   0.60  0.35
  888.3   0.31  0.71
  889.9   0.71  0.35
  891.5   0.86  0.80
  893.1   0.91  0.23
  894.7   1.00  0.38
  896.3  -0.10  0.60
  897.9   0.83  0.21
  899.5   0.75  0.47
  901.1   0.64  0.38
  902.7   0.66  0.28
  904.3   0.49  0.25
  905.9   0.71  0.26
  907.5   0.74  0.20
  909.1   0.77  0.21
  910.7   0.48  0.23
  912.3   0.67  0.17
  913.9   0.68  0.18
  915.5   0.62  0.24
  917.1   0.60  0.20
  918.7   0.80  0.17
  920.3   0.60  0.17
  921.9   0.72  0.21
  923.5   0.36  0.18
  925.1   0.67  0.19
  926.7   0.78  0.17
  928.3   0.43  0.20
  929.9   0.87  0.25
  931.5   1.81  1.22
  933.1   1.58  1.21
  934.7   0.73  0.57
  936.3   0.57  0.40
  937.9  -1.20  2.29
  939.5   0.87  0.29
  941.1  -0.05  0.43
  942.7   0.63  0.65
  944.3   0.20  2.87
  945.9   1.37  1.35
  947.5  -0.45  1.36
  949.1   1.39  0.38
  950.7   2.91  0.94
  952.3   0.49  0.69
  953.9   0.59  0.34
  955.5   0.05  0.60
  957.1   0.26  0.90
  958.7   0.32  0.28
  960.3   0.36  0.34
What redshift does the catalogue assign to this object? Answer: 0.959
